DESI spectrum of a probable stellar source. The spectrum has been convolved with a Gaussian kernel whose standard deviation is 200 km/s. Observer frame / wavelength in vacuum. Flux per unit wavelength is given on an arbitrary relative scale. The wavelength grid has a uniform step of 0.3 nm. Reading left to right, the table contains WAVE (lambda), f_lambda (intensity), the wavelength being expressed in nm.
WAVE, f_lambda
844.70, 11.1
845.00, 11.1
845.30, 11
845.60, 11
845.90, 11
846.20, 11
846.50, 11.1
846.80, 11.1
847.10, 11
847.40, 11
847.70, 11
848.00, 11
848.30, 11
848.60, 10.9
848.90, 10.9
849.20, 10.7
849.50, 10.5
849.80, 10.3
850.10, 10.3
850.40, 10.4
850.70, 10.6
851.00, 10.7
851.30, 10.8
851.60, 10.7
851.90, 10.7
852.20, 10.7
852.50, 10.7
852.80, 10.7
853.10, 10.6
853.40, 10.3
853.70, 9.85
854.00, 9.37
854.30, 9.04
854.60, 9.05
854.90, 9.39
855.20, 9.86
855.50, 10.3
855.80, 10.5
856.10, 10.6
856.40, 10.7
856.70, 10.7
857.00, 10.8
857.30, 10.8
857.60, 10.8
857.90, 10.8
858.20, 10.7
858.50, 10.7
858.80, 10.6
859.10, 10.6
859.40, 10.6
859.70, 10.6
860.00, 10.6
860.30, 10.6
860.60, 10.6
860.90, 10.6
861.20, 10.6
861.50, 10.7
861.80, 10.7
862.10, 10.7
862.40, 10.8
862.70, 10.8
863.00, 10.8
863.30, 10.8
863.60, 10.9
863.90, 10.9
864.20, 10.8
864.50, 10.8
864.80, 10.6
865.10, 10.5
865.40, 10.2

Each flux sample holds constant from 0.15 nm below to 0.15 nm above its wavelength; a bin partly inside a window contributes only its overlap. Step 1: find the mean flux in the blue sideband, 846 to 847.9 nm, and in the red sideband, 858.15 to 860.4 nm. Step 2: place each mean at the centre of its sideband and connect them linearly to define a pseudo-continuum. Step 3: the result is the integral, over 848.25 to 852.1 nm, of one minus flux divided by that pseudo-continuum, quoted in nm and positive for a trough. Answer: 0.10 nm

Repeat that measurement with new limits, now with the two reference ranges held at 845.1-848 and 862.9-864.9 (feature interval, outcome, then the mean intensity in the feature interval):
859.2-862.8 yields 0.062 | 10.7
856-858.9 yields 0.043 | 10.7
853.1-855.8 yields 0.291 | 9.75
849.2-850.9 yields 0.081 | 10.5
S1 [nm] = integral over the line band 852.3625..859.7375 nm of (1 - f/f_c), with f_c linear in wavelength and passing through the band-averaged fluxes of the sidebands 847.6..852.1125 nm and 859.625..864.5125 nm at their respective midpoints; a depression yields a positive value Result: 0.25 nm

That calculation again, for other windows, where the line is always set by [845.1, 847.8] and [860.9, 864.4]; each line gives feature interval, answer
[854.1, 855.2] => 0.16 nm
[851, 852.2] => 0.02 nm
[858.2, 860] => 0.03 nm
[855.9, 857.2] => 0.02 nm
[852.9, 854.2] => 0.11 nm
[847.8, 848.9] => 0.00 nm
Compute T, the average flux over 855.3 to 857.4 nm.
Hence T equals 10.6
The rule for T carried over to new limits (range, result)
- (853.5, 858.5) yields 10.2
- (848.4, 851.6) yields 10.6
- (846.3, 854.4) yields 10.6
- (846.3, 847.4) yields 11.1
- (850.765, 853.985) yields 10.5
